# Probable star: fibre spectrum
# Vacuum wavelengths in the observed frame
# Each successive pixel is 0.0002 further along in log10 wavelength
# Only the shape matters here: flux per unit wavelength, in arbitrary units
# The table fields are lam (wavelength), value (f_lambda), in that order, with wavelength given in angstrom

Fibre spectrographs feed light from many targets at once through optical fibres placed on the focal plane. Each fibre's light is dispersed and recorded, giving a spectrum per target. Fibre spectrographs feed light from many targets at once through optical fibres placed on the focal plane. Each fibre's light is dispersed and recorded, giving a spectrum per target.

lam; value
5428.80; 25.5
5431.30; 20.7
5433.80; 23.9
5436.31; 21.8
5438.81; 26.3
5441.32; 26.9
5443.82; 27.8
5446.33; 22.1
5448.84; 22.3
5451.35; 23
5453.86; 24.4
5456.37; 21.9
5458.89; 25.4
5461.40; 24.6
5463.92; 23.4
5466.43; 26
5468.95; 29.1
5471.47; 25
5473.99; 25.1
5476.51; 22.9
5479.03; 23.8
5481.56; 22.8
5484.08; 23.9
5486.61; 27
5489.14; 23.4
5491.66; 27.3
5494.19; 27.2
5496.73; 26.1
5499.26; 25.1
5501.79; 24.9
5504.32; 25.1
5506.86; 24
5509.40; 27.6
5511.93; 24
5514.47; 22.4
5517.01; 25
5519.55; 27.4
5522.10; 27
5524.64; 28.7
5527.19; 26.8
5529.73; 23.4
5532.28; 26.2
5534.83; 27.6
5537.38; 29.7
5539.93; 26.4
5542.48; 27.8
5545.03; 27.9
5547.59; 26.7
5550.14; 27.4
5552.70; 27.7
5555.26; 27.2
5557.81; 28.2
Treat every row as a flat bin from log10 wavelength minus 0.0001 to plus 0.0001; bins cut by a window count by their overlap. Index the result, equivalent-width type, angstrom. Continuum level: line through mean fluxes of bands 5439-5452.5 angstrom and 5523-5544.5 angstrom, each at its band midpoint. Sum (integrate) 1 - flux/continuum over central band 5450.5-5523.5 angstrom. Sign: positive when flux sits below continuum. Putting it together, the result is 2.1 angstrom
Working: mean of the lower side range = 24.6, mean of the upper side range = 27.1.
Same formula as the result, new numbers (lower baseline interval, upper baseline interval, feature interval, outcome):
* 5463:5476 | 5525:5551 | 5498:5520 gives 1.2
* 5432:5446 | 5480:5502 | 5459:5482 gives 0.3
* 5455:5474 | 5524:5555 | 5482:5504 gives 0.3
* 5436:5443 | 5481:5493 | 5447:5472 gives 0.9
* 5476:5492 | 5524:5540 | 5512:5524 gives 0.3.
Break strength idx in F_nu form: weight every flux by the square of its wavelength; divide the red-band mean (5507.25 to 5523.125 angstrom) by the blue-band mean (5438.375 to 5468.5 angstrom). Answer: 1.06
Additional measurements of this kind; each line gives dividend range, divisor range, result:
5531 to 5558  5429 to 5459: 1.20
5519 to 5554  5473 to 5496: 1.11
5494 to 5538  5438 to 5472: 1.07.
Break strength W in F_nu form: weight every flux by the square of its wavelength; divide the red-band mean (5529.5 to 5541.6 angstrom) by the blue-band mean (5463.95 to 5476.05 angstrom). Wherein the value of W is 1.1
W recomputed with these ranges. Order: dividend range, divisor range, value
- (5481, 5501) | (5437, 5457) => 1.06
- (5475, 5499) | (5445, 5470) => 1.04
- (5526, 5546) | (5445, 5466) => 1.18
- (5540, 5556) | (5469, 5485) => 1.16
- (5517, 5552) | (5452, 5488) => 1.13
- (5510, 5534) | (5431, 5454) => 1.10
